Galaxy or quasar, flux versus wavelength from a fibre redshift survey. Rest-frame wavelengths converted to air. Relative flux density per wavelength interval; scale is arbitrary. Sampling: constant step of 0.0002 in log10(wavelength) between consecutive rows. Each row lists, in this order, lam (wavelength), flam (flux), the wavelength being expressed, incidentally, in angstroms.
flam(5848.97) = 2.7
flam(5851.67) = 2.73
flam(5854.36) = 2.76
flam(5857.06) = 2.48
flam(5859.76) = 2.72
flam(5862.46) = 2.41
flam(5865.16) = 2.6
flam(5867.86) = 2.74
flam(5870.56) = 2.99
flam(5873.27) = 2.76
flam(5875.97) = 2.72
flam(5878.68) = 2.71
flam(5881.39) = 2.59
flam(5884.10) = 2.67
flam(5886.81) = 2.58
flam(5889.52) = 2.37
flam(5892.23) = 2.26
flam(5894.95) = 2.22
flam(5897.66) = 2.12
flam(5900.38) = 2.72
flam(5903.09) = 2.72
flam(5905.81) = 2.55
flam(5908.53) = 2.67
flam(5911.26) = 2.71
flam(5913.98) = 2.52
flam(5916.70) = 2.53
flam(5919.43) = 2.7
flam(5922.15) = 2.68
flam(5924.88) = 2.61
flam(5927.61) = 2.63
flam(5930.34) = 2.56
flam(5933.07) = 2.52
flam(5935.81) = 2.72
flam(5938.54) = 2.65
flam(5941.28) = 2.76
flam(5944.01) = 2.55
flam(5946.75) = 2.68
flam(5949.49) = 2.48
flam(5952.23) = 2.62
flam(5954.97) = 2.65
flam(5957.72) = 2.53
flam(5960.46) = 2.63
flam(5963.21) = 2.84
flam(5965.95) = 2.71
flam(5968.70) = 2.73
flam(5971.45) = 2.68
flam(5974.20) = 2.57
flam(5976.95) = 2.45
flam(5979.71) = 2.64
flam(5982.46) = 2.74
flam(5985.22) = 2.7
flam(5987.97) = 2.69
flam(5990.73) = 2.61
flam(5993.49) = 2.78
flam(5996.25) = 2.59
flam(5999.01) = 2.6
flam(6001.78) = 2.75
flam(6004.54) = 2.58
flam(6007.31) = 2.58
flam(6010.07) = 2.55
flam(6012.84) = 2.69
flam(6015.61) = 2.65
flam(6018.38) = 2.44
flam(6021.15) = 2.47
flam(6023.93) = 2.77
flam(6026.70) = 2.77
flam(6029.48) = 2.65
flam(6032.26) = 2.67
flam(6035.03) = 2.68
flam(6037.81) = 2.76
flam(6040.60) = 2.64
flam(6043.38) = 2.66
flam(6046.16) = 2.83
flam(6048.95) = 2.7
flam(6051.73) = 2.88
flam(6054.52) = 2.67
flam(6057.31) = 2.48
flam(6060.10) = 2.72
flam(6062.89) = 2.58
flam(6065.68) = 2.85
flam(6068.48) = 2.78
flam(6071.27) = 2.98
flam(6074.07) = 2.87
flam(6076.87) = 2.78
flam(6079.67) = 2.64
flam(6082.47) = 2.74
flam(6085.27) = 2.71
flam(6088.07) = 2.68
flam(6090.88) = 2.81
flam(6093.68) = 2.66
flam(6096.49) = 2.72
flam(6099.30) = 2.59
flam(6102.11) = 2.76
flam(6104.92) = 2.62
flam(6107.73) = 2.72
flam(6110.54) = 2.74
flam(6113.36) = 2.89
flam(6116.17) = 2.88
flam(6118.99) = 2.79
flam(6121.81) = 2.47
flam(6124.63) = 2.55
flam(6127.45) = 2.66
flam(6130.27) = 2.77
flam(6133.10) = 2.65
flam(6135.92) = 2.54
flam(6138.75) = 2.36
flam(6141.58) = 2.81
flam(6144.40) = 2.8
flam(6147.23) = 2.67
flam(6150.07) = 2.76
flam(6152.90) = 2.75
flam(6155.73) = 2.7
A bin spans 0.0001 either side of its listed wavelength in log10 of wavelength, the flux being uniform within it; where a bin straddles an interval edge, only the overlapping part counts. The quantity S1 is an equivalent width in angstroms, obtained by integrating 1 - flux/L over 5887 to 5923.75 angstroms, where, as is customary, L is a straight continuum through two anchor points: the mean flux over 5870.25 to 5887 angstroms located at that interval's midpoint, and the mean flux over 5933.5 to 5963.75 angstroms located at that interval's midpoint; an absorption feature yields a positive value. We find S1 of 2.2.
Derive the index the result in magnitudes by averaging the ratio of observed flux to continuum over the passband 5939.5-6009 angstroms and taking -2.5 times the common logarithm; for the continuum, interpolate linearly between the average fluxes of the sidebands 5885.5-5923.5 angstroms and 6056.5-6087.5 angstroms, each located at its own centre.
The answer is -0.01 mag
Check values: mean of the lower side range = 2.53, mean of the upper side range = 2.74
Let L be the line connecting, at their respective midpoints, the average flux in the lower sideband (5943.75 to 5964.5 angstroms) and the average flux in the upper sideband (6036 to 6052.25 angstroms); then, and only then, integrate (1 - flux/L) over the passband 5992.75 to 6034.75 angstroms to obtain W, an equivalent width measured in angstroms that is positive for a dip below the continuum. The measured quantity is 1.0 angstroms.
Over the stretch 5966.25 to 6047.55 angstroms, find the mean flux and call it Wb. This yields 2.65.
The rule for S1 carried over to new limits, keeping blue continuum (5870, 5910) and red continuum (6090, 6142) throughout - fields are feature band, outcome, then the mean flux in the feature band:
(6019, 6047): -0.44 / 2.68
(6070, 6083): -0.70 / 2.8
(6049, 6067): -0.31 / 2.7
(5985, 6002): -0.31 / 2.67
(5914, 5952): -0.41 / 2.62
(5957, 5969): -0.41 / 2.69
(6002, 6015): 0.05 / 2.62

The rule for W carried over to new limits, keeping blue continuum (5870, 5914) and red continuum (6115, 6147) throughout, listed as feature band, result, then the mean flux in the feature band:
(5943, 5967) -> -0.3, 2.63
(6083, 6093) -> -0.3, 2.73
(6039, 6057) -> -0.6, 2.71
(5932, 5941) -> -0.2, 2.65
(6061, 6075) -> -0.9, 2.81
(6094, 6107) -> -0.1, 2.67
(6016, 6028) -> 0.0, 2.61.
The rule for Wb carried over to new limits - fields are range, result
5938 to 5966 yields 2.64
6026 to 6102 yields 2.72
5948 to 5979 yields 2.63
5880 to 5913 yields 2.52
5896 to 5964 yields 2.61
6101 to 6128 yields 2.71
